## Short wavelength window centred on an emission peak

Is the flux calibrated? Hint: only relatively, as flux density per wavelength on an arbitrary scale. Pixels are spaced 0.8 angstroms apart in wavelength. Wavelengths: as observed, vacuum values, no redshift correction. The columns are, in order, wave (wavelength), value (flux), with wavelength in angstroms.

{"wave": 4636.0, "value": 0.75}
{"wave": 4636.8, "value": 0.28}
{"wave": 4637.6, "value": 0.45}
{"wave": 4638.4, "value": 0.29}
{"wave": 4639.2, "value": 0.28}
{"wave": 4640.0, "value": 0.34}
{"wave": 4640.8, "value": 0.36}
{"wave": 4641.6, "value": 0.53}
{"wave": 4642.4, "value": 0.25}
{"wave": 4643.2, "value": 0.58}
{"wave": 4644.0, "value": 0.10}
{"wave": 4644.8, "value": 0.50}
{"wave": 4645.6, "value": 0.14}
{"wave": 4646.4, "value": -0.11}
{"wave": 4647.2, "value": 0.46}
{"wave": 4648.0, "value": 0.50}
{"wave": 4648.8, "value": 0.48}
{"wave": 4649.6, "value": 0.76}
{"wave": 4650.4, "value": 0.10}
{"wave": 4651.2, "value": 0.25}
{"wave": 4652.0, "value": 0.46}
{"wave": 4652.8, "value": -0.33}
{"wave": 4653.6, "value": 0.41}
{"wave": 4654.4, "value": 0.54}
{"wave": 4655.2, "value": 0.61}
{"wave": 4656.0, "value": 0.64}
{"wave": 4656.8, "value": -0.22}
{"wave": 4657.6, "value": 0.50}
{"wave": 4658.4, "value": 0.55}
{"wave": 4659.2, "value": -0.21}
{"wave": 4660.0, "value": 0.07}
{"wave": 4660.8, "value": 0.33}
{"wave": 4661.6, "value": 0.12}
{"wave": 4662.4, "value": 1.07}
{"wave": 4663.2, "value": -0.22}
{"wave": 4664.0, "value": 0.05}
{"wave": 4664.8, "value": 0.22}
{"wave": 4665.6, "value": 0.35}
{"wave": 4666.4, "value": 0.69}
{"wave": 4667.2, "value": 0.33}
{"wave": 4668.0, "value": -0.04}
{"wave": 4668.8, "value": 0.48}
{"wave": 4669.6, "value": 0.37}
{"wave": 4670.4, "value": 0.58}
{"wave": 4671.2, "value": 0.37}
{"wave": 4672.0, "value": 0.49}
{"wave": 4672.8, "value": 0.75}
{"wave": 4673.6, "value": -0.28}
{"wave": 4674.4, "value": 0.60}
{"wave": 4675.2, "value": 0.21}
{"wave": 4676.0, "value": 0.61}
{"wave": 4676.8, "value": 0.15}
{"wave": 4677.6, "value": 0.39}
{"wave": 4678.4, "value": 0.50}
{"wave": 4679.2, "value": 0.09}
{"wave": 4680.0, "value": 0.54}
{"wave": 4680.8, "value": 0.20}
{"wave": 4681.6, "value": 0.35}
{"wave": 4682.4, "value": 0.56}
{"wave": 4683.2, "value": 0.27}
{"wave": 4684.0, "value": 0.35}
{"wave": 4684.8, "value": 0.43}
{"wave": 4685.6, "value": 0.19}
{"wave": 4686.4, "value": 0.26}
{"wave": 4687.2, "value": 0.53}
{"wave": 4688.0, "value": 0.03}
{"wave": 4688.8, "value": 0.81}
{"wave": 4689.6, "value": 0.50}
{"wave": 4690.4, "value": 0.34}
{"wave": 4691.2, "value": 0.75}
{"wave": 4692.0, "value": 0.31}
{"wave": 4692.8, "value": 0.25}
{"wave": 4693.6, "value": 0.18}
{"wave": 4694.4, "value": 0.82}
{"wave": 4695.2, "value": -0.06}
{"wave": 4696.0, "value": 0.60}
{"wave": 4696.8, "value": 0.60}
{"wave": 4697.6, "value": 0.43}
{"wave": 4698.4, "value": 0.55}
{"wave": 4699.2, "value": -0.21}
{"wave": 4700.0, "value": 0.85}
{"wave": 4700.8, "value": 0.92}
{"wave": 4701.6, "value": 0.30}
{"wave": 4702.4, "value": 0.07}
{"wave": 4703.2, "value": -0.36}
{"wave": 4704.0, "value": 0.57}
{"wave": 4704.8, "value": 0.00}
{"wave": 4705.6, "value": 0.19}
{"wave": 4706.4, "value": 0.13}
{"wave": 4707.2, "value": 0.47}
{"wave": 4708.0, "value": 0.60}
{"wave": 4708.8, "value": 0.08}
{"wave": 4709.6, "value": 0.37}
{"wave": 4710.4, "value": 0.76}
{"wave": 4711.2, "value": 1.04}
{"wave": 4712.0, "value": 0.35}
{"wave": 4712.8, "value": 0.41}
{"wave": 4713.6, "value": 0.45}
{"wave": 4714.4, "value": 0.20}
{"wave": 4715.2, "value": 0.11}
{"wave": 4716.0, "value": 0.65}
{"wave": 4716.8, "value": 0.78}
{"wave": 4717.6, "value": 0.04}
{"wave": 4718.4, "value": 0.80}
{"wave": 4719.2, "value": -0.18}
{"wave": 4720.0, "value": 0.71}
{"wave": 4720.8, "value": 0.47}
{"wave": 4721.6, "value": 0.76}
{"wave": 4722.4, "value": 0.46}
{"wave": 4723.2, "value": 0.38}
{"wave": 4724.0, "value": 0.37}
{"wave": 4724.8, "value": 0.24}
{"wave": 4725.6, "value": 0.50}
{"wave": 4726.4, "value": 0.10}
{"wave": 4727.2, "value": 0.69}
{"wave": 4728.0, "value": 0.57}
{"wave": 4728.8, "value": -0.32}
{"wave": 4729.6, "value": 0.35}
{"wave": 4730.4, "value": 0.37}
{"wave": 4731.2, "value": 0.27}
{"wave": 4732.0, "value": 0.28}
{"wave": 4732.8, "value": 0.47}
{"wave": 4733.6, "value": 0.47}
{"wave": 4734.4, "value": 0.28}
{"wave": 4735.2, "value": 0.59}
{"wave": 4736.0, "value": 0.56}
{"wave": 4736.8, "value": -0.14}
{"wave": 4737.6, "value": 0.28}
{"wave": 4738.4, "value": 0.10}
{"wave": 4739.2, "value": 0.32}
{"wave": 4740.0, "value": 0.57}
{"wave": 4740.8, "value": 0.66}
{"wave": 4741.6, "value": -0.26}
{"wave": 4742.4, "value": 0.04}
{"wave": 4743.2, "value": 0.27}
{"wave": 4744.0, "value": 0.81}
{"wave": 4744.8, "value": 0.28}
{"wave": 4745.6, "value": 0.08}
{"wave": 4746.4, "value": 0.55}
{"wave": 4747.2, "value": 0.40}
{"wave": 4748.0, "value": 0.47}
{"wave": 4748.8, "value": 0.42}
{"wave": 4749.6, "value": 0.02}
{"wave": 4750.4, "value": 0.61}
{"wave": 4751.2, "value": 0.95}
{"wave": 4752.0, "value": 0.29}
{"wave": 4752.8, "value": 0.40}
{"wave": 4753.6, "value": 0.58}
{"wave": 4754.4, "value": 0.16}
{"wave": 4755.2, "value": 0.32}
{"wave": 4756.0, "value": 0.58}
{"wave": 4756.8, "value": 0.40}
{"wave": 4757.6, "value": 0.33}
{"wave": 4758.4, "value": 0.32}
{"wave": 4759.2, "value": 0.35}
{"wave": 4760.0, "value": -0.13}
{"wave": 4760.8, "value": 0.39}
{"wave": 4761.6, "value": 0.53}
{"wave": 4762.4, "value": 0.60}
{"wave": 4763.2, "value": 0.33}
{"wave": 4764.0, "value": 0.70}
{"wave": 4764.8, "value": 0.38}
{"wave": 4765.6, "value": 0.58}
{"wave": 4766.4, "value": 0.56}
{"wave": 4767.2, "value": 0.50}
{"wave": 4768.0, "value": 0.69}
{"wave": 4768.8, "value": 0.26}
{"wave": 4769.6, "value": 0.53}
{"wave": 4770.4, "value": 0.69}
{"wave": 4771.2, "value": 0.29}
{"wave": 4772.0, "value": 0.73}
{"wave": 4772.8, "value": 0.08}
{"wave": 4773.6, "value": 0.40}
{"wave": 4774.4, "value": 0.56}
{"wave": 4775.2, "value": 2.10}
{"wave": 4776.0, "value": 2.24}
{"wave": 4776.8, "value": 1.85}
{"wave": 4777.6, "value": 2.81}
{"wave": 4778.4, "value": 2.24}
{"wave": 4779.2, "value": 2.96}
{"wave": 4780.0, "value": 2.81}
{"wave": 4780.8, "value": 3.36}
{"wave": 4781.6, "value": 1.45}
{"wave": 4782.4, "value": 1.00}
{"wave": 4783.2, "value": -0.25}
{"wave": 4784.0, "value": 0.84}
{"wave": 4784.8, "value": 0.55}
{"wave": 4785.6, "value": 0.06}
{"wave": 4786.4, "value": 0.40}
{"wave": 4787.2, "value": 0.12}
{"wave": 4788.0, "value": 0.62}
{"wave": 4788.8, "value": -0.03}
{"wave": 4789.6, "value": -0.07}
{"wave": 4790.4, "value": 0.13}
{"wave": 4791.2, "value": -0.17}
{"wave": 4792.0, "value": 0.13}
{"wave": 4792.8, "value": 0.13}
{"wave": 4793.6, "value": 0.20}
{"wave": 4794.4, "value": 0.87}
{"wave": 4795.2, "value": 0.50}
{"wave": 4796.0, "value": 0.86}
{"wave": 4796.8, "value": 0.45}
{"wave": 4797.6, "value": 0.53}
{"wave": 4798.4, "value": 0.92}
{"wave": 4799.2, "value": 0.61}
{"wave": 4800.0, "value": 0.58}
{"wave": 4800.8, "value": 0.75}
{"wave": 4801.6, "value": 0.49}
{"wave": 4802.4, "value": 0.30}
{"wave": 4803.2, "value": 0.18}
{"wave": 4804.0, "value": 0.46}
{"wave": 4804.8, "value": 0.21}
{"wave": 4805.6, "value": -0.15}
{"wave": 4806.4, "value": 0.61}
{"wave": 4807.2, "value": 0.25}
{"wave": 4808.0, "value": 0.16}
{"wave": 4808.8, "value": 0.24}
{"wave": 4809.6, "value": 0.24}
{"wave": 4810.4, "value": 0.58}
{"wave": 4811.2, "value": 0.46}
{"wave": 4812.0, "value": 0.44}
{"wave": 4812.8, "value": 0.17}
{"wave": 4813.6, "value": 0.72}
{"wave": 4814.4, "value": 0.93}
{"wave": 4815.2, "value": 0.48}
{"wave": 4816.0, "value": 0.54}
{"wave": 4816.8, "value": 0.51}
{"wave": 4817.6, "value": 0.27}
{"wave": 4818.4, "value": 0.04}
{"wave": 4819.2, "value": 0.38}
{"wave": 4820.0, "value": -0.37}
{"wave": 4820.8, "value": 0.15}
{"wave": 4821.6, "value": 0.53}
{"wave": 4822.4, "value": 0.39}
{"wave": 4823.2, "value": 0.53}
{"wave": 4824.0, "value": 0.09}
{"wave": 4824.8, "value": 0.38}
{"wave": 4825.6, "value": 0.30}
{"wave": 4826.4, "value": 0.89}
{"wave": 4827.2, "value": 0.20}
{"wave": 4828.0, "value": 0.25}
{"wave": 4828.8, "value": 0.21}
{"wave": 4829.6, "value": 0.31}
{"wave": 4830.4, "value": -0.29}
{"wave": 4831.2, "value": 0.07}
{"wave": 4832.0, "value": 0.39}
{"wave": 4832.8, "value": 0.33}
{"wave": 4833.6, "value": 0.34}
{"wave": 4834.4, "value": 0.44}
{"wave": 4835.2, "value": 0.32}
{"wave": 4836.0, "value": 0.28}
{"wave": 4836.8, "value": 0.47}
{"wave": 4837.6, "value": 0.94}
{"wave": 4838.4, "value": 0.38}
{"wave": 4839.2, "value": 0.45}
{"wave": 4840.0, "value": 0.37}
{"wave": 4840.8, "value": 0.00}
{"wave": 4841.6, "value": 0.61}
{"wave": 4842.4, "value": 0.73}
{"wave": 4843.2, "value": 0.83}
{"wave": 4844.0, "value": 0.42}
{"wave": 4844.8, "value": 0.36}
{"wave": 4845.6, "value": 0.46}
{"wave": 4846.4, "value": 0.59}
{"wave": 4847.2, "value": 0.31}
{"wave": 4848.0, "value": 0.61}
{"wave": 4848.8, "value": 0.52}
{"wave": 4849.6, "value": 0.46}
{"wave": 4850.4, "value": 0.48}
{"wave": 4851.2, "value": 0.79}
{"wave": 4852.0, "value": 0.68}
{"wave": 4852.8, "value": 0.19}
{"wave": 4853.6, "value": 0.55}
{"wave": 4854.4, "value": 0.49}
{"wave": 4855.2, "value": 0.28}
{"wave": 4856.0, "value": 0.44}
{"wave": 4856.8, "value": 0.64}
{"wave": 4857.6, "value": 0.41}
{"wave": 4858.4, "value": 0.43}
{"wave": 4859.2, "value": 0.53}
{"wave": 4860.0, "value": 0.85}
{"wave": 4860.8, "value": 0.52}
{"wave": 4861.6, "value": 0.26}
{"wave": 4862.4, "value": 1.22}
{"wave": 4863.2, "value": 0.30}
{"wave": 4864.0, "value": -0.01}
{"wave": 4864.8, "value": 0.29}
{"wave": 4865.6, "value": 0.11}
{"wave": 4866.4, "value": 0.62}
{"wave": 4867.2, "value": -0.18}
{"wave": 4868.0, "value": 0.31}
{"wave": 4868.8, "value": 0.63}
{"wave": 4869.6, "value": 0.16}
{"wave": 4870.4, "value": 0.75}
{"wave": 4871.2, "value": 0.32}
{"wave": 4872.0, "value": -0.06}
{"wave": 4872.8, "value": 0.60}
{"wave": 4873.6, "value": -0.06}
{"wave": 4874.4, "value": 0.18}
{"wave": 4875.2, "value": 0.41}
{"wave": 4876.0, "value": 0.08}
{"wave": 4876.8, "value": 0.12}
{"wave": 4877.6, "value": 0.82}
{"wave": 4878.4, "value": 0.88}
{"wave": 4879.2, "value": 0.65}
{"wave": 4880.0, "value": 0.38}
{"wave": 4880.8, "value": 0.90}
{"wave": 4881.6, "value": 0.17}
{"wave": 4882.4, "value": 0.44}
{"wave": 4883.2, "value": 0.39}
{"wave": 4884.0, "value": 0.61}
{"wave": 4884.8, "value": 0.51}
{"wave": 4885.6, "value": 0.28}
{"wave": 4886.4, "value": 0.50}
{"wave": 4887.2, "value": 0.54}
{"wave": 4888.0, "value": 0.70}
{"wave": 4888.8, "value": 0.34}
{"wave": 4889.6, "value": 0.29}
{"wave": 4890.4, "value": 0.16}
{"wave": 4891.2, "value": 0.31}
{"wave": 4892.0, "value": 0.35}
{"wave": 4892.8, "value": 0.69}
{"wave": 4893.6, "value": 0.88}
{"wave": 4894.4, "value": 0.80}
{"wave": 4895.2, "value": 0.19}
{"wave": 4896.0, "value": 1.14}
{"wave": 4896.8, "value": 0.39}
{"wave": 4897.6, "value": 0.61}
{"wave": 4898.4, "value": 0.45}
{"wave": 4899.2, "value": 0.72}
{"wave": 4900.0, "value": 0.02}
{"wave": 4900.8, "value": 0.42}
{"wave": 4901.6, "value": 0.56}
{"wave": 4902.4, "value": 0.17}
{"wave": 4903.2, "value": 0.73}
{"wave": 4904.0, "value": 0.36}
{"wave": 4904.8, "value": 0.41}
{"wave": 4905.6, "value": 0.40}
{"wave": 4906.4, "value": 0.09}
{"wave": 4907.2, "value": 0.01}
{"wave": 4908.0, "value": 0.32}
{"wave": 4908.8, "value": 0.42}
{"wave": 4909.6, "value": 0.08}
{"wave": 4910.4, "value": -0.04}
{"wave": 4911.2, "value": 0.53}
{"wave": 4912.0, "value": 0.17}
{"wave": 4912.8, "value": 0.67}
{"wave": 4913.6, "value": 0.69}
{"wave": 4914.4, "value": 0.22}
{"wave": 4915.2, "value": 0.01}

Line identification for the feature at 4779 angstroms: [O II]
